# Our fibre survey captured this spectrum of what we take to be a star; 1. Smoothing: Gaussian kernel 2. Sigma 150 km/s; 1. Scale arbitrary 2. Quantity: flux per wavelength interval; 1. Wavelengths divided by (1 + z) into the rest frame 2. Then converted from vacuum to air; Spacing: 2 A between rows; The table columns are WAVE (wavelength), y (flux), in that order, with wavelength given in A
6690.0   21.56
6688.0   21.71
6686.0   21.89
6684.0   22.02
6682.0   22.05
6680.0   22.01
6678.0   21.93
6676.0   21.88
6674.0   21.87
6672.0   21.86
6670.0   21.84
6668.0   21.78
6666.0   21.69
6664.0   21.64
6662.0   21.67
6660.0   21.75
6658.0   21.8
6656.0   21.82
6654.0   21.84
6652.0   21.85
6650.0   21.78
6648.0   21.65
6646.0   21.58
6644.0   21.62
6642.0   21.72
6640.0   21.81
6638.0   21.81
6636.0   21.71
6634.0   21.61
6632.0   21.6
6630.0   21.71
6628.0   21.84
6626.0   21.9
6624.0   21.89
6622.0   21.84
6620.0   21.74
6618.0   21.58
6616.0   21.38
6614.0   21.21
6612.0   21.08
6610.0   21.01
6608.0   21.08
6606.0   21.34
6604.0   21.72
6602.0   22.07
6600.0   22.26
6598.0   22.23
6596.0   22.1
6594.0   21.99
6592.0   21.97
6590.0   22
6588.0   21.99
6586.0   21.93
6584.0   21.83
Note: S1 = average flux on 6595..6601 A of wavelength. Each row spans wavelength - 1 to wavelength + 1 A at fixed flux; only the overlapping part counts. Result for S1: 22.2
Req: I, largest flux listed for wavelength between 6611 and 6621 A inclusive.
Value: 21.74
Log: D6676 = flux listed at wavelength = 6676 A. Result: 21.88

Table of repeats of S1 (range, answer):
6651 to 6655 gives 21.8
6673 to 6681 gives 21.9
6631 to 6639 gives 21.7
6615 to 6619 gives 21.5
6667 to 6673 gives 21.8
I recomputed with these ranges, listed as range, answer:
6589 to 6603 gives 22.26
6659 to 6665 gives 21.75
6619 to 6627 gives 21.9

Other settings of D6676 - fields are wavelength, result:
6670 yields 21.84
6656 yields 21.82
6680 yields 22.01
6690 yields 21.56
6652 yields 21.85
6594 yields 21.99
